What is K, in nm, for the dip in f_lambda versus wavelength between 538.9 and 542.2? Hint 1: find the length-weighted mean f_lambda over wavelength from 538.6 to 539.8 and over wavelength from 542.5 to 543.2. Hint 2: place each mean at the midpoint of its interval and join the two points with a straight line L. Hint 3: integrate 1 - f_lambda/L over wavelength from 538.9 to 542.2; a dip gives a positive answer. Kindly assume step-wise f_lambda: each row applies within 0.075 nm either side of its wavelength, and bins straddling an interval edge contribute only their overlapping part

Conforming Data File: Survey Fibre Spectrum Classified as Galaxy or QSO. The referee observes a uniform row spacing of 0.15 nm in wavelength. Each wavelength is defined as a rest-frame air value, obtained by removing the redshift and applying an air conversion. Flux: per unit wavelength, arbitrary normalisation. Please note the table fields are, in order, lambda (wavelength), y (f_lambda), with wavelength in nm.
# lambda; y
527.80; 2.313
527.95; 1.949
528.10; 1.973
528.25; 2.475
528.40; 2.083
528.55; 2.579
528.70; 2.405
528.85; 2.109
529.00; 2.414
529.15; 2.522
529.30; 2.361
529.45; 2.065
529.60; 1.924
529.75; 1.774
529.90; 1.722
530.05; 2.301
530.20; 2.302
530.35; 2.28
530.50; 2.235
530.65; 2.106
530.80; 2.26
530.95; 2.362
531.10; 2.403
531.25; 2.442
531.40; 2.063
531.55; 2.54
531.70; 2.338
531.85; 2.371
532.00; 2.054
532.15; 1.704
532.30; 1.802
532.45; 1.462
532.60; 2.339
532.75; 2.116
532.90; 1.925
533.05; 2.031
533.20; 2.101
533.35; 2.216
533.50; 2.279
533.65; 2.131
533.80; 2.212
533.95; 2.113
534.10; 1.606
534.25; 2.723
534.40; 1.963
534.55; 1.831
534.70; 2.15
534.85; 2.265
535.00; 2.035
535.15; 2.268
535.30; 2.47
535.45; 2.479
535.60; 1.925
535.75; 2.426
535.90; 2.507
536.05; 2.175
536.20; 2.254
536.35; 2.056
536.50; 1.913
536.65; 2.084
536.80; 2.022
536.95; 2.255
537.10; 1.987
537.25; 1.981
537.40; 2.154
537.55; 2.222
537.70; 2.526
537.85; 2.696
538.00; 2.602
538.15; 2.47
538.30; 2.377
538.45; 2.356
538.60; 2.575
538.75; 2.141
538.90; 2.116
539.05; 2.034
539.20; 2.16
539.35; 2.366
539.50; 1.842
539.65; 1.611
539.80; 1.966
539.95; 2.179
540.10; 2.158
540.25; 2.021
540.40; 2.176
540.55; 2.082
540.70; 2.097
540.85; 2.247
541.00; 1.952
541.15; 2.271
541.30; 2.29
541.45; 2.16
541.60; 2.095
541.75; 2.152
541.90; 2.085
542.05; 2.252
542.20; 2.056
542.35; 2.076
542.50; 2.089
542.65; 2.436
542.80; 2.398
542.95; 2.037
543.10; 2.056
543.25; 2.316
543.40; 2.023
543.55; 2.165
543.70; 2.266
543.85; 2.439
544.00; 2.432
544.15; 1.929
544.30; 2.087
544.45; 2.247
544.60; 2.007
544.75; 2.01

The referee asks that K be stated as 0.03 nm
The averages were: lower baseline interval 2.07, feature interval 2.1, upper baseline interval 2.22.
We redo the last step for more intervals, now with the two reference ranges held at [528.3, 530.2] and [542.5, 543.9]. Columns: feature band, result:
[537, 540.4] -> 0.02 nm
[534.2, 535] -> 0.02 nm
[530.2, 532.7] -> 0.03 nm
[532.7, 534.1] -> 0.07 nm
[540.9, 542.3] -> 0.05 nm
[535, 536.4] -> -0.04 nm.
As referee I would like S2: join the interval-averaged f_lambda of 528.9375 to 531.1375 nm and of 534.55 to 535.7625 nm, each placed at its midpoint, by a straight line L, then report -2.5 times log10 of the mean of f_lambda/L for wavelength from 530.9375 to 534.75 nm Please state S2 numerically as 0.043 mag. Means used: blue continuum 2.2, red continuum 2.22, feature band 2.12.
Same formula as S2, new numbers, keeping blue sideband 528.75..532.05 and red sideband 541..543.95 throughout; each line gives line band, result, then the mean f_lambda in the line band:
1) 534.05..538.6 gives -0.01 mag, 2.24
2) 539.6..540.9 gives 0.07 mag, 2.06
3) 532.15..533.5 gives 0.11 mag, 2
